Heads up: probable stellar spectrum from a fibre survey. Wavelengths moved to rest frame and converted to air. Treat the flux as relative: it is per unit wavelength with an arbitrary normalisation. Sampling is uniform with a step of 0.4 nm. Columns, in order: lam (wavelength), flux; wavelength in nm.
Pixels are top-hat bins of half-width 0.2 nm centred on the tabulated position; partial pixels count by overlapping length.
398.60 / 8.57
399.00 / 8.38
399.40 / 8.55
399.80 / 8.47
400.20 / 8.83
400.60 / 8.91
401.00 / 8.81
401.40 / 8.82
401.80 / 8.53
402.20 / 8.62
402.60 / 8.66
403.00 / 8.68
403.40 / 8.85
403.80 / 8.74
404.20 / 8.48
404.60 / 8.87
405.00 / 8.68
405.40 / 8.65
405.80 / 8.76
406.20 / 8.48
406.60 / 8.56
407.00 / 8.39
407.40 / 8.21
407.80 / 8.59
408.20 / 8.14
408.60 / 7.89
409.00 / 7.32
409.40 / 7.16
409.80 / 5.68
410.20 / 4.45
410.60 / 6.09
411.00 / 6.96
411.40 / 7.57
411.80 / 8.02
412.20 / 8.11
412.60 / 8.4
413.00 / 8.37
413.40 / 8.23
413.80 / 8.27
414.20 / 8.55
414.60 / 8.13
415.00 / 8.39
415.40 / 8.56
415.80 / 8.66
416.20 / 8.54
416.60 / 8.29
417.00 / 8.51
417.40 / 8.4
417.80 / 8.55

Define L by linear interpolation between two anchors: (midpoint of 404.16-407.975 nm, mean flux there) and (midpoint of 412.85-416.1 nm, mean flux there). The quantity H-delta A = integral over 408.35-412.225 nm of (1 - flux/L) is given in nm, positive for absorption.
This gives 0.729 nm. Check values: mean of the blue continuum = 8.57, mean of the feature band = 6.89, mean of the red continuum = 8.4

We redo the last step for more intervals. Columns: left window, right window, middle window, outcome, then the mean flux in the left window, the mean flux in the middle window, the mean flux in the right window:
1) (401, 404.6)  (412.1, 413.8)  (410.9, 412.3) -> 0.11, 8.69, 7.68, 8.29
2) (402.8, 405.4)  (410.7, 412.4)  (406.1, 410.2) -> 0.23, 8.71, 7.66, 7.57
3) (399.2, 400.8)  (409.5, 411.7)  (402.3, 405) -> -0.29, 8.69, 8.71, 6.28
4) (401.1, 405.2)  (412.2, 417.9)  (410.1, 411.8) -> 0.38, 8.7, 6.58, 8.4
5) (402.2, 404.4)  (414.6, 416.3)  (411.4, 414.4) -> 0.10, 8.68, 8.23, 8.49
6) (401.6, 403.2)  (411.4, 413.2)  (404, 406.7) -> -0.05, 8.62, 8.64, 8.15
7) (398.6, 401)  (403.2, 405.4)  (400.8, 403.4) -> -0.01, 8.64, 8.7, 8.72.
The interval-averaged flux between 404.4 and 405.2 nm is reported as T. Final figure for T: 8.78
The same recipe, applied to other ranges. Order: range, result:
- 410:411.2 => 5.83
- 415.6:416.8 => 8.5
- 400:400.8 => 8.87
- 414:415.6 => 8.41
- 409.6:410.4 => 5.06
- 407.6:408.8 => 8.21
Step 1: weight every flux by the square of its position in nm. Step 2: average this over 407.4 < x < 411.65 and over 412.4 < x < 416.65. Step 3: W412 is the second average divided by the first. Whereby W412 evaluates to 1.2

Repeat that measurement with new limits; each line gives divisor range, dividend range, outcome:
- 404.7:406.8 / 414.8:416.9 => 1.03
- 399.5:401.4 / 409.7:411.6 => 0.74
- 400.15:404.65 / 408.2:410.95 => 0.78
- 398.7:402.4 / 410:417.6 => 0.98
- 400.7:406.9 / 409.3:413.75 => 0.87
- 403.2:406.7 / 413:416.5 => 1.02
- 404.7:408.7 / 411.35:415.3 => 1.01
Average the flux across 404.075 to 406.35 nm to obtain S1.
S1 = 8.66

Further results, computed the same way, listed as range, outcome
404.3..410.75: 7.77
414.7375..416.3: 8.52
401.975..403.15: 8.65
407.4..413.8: 7.45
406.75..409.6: 7.97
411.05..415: 8.15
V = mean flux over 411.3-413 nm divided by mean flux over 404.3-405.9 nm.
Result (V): 0.9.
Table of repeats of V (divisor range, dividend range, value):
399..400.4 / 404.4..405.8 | 1.02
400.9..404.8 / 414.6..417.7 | 0.97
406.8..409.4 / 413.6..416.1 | 1.05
